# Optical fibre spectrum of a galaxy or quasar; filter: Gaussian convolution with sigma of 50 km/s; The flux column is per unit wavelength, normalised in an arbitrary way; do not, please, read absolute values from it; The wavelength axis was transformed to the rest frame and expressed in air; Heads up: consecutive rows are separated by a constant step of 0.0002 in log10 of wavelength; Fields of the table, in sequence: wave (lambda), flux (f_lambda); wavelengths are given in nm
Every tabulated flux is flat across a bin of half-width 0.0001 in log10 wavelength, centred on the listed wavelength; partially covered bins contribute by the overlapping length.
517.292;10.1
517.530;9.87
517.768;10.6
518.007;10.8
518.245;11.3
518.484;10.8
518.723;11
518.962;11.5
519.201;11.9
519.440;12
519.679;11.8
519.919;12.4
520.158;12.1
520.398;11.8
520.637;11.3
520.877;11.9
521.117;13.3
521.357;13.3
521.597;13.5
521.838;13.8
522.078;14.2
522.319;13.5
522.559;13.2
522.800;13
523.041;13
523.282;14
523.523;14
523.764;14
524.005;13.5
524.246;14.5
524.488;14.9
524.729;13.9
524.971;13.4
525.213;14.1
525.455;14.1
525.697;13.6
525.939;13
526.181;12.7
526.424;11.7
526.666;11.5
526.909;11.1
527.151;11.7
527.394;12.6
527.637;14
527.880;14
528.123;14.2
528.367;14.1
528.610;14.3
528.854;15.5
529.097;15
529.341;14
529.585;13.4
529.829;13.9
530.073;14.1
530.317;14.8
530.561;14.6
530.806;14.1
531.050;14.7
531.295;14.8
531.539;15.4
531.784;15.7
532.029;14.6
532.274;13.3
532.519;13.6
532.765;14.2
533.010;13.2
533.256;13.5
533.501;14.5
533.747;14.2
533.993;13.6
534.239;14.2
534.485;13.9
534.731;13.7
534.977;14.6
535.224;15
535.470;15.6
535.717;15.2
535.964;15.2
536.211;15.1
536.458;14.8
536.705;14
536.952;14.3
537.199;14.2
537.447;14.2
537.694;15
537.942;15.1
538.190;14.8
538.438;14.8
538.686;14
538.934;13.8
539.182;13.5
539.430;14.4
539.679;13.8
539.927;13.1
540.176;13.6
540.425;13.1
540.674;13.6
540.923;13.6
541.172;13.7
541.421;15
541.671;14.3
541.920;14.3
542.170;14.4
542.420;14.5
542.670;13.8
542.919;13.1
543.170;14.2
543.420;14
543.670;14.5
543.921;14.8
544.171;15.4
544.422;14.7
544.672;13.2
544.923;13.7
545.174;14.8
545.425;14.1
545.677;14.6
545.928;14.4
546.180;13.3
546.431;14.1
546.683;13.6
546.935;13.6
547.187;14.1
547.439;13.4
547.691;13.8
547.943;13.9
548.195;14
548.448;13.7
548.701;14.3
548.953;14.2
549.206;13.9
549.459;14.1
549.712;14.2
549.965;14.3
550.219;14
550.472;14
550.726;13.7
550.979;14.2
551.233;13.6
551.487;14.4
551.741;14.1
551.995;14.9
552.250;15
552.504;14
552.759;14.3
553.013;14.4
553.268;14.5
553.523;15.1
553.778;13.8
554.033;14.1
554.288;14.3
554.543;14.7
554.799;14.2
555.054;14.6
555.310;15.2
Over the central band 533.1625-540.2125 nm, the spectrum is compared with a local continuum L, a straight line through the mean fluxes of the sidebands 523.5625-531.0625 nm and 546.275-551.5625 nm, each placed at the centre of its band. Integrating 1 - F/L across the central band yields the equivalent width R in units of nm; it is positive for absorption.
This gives -0.275 nm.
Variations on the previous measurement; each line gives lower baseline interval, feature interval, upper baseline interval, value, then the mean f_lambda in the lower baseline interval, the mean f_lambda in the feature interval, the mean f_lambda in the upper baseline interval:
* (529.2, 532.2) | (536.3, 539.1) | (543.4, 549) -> -0.03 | 14.5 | 14.5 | 14.1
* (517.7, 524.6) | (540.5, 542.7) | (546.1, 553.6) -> -0.07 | 12.7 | 14.1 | 14.1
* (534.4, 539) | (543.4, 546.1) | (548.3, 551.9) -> -0.02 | 14.6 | 14.4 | 14.1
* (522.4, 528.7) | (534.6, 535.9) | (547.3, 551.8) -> -0.11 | 13.4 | 14.8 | 14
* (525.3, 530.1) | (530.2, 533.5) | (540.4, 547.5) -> -0.19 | 13.4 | 14.4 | 14.1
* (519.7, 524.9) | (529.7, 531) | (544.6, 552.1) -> -0.08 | 13.3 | 14.3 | 14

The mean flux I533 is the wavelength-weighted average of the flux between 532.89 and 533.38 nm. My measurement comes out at 13.4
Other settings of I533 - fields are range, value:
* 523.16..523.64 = 14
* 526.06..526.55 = 12.2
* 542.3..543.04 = 13.8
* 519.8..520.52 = 12.1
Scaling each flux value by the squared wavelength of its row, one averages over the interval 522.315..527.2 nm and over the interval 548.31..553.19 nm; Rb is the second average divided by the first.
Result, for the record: 1.2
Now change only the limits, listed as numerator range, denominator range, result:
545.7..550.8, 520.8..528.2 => 1.14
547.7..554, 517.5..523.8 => 1.28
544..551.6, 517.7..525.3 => 1.21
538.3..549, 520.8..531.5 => 1.09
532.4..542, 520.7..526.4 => 1.11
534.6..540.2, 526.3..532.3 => 1.07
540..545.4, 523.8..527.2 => 1.14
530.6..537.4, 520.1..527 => 1.14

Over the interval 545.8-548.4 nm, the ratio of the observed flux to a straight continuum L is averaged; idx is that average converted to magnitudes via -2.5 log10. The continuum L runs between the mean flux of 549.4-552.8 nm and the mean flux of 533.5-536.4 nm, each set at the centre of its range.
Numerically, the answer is 0.036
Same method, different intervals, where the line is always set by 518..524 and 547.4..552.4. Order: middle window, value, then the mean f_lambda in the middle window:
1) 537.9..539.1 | -0.07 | 14.4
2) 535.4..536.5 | -0.14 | 15.2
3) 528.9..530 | -0.09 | 14.2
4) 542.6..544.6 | -0.04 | 14.3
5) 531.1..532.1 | -0.15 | 15.1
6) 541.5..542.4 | -0.05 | 14.4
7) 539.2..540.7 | 0.00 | 13.6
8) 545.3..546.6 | -0.01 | 14.1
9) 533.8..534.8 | -0.05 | 13.9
